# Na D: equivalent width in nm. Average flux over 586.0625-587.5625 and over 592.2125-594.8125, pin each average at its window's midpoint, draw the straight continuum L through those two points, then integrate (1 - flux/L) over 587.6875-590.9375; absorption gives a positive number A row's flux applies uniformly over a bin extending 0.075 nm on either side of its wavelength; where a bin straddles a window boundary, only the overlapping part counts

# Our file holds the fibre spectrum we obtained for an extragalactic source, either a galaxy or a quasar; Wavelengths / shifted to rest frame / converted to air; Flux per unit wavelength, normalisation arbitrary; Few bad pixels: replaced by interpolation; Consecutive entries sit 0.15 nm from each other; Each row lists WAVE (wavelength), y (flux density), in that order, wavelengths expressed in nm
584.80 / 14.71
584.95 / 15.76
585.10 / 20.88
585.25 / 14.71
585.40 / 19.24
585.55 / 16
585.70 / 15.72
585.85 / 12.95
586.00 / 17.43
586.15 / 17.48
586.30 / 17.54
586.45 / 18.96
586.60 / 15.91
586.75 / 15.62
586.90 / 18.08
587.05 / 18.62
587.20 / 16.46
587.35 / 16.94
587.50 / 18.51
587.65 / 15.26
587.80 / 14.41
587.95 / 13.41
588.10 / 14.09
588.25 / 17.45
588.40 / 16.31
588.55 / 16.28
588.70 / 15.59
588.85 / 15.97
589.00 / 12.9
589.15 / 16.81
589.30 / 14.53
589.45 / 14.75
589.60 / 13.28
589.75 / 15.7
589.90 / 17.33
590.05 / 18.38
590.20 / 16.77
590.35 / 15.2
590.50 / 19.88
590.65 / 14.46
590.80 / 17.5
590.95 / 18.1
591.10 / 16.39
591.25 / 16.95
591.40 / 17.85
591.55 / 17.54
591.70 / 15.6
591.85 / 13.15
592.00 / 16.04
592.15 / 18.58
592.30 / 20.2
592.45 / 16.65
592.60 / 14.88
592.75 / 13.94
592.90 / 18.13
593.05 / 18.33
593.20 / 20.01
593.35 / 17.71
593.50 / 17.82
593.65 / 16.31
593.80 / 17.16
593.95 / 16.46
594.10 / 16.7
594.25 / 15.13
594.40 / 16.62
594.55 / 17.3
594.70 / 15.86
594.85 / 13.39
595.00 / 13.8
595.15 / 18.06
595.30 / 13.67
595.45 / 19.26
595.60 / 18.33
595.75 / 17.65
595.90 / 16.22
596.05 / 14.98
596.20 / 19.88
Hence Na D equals 0.27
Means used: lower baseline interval 17.4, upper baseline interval 17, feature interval 15.8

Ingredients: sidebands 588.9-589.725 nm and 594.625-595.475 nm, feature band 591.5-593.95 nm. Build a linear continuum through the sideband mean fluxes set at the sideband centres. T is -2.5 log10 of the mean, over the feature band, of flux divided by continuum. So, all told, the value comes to -0.127 mag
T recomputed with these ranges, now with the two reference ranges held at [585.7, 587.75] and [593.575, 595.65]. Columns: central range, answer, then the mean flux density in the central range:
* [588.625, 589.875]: 0.111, 15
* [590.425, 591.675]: -0.048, 17.3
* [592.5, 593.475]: -0.052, 17.2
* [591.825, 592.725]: -0.013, 16.6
